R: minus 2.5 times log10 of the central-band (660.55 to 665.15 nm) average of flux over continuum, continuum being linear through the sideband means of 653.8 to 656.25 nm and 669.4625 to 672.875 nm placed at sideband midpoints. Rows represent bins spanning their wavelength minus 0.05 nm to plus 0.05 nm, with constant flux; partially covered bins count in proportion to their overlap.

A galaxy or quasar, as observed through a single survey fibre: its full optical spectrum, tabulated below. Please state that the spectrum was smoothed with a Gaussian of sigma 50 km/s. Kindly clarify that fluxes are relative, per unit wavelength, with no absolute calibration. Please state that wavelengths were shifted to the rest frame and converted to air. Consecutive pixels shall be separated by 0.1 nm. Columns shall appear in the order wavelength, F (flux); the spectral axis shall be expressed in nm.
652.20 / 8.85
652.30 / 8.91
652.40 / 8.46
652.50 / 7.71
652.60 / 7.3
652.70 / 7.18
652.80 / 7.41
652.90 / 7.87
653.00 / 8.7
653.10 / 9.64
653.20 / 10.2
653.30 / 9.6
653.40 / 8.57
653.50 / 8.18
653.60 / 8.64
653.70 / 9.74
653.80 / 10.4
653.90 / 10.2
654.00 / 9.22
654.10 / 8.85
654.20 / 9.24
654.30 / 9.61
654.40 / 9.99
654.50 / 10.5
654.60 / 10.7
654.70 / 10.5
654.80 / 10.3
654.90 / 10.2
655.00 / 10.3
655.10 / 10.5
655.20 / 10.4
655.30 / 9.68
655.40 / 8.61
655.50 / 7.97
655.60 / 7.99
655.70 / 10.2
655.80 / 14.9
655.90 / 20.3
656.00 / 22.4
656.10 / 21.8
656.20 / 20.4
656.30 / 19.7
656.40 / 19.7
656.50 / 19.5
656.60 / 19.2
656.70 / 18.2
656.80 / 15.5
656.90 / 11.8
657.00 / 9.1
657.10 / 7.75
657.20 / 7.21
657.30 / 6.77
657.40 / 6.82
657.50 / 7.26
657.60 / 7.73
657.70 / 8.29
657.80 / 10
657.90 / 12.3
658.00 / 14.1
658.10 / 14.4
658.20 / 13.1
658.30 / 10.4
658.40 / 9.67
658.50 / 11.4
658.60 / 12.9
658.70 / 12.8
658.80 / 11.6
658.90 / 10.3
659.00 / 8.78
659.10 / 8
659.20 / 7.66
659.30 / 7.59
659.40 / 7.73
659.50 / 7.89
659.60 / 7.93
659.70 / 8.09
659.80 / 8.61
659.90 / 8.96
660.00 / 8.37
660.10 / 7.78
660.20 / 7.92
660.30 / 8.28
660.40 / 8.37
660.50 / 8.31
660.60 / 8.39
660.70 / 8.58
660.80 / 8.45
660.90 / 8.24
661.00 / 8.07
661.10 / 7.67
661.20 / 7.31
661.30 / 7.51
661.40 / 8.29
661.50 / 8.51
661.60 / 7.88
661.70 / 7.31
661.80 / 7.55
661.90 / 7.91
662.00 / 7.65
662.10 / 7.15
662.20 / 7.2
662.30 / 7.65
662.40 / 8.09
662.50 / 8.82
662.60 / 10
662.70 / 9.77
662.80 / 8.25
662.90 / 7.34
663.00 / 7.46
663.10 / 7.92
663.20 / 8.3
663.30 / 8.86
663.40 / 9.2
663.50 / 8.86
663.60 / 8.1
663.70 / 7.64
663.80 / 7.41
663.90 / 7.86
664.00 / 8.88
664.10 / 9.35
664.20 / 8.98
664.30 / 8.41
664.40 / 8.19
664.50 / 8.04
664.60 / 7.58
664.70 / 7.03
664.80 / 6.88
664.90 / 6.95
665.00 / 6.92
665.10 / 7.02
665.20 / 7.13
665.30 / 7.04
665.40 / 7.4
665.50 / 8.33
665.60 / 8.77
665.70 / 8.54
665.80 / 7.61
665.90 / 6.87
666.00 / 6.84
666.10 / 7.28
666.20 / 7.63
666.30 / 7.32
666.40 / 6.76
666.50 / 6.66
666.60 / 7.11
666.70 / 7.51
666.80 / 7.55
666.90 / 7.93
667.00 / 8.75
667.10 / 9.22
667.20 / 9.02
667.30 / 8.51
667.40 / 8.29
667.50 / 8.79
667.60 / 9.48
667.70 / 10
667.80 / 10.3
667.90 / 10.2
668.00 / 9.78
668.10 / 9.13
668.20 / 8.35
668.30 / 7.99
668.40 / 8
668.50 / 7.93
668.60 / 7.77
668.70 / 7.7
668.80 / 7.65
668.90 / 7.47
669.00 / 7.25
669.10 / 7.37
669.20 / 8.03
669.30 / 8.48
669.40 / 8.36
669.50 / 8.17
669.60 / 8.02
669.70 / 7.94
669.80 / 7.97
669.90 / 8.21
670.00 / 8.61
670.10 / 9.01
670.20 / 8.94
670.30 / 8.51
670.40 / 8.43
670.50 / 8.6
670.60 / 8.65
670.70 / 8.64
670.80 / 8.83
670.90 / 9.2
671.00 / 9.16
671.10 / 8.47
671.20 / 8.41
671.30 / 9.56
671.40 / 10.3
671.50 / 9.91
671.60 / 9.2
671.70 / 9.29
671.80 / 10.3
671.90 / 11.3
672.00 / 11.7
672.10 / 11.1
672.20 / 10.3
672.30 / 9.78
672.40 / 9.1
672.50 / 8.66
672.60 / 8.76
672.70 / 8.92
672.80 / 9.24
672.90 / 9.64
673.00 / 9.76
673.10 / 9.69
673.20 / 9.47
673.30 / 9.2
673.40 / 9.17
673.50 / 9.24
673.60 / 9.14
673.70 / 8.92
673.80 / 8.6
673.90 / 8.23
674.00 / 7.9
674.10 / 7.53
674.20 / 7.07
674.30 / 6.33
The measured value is 0.29 mag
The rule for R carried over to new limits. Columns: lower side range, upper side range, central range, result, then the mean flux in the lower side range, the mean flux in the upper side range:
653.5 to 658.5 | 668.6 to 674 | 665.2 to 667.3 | 0.27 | 11.8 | 8.93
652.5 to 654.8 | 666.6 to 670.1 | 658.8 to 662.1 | 0.08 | 9.18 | 8.39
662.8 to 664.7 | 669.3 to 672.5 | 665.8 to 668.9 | 0.06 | 8.21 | 9.14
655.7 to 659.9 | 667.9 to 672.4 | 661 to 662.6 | 0.37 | 12.1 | 8.83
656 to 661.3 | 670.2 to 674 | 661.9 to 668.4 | 0.23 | 10.8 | 9.31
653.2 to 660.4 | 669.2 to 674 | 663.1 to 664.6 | 0.20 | 11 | 9.11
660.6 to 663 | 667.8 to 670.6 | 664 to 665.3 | 0.06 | 8.05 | 8.33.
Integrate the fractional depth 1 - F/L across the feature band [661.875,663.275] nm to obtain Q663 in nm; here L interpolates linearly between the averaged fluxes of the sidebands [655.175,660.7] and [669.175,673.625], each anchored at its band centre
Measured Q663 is 0.32 nm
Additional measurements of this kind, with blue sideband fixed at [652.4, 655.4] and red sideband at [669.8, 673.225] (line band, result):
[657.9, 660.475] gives -0.11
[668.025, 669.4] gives 0.20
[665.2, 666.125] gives 0.17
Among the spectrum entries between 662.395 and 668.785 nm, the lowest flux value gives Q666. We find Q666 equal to 6.66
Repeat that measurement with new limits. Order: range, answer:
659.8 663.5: 7.15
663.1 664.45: 7.41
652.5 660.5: 6.77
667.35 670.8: 7.25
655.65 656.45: 10.2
